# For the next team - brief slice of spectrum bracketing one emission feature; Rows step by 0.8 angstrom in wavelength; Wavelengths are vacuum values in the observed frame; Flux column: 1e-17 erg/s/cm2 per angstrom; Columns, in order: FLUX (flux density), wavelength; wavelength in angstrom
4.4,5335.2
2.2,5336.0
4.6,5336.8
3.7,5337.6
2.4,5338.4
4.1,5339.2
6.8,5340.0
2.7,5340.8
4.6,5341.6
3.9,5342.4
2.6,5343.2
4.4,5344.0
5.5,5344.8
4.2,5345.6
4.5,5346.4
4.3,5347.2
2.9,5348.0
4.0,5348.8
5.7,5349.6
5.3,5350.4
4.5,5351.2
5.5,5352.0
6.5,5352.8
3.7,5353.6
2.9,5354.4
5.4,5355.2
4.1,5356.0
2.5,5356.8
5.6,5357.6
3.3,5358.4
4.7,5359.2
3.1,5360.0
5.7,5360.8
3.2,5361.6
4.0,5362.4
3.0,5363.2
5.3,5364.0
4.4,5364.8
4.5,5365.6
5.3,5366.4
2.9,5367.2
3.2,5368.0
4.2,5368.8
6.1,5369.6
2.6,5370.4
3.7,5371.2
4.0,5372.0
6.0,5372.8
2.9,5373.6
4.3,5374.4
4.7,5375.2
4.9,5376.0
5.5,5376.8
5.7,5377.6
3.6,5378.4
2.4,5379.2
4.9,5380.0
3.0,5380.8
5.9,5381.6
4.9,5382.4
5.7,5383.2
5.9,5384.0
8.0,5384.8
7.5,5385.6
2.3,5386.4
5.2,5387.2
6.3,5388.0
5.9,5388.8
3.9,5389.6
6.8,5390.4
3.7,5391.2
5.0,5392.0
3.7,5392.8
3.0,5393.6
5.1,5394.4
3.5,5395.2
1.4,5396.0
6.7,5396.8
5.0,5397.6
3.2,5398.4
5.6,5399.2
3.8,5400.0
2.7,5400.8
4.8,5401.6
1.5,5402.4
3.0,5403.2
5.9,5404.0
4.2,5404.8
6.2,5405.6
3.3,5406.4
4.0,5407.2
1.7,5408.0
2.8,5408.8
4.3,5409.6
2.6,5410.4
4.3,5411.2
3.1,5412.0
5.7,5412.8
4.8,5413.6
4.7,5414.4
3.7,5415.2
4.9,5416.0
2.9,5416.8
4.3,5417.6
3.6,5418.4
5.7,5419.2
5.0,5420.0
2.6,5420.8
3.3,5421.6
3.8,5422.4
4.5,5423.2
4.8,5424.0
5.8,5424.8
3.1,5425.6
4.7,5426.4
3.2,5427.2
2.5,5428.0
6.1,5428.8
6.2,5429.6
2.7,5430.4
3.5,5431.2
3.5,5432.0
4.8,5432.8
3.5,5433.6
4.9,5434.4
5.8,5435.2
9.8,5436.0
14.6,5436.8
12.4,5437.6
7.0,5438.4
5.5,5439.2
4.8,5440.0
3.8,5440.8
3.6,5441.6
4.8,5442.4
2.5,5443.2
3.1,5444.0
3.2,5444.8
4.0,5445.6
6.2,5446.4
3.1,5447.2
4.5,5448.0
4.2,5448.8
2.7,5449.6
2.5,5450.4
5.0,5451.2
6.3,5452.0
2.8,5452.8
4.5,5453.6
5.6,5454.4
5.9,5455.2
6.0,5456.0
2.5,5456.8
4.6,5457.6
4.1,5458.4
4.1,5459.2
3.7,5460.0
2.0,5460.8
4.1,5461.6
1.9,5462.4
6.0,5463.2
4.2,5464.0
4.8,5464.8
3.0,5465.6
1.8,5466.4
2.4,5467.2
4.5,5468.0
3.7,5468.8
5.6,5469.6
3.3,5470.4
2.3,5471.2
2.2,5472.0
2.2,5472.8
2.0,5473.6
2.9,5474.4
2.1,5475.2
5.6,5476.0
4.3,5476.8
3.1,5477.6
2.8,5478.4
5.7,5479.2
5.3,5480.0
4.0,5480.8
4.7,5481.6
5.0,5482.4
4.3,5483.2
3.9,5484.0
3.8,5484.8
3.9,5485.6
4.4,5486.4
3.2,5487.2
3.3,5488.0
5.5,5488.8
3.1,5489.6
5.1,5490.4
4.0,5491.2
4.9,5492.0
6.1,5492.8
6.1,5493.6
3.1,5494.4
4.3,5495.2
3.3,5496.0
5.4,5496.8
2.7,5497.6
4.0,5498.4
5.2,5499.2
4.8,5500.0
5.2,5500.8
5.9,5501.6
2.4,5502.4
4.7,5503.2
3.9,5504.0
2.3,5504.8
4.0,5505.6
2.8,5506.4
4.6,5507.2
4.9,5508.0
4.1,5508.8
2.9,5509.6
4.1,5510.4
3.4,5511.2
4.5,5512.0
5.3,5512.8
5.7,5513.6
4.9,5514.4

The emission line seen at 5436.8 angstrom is [O III]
